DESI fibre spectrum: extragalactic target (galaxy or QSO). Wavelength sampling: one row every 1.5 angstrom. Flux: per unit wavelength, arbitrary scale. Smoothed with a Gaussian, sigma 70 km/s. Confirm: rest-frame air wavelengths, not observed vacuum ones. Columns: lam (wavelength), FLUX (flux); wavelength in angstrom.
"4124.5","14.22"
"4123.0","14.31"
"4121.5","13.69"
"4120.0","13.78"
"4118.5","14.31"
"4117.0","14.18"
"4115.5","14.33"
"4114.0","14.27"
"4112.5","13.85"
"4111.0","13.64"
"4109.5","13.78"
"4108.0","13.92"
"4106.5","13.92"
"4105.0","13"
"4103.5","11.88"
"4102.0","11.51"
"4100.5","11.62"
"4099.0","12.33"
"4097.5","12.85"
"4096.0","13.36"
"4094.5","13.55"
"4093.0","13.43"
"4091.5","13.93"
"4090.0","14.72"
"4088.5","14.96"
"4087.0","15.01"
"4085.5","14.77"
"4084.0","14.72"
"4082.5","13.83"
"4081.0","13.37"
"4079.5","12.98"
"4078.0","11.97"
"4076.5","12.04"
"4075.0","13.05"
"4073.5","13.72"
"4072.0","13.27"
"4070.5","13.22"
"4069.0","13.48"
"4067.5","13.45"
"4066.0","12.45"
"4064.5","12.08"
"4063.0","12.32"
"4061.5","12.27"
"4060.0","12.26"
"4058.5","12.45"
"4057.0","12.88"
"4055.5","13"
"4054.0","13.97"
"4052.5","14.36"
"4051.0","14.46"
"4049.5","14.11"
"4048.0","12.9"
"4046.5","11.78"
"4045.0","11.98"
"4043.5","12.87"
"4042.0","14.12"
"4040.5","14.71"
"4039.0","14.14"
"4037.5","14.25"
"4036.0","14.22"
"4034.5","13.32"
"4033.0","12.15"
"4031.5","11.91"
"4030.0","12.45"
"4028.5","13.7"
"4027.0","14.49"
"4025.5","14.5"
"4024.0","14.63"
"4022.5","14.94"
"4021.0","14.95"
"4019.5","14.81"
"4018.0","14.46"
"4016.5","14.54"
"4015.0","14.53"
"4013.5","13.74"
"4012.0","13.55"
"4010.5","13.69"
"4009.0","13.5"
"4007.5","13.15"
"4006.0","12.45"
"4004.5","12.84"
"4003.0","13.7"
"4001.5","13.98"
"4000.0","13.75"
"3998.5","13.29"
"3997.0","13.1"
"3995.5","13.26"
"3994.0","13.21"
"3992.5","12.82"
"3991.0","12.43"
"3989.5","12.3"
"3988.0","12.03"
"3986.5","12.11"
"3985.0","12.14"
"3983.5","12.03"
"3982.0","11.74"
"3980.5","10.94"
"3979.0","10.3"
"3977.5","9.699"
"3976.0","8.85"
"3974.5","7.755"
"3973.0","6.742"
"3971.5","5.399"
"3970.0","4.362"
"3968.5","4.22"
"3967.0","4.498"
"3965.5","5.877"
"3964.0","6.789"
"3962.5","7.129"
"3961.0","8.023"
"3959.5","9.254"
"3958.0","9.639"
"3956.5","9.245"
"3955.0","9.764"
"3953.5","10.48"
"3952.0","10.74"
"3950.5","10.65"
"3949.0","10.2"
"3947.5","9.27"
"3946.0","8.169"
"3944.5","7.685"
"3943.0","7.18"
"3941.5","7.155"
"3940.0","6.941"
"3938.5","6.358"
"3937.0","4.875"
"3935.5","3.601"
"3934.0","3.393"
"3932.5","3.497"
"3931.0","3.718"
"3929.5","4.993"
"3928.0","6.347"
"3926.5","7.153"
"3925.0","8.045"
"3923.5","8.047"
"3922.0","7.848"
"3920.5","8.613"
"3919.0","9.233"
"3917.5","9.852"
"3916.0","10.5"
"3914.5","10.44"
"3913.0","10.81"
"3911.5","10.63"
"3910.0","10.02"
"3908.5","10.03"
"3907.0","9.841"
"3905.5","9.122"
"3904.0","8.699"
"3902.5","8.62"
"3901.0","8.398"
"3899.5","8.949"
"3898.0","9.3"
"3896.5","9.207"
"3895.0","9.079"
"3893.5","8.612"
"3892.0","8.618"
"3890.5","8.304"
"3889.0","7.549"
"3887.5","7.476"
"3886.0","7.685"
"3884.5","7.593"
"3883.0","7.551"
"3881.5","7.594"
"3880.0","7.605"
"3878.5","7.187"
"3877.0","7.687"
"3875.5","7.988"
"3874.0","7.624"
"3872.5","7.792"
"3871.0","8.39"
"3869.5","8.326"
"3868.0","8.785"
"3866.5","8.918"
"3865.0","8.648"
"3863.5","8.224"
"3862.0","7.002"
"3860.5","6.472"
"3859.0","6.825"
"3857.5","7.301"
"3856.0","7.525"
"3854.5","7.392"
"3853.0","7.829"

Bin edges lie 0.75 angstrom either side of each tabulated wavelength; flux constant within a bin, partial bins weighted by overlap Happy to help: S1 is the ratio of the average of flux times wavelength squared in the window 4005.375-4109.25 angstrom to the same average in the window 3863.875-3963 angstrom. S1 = 1.76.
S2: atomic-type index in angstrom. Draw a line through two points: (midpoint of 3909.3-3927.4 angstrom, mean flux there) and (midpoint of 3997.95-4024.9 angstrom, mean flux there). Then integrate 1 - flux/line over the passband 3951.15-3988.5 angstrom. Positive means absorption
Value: 9.7 angstrom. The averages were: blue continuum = 9.24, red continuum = 13.9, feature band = 8.77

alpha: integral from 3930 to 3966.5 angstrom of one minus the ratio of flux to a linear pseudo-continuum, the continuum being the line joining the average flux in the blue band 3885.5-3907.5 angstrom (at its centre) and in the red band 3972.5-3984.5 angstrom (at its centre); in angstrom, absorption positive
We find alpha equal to 7.7 angstrom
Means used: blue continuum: 8.63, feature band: 7.45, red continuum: 9.87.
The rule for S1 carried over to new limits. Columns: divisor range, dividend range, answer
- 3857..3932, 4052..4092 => 1.77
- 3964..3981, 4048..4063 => 1.95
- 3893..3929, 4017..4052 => 1.62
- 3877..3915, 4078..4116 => 1.72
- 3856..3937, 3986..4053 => 1.81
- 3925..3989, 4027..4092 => 1.78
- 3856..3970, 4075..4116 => 1.86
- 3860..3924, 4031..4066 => 1.65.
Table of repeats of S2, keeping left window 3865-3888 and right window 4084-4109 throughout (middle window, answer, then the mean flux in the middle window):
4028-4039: -1.2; 13.2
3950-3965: 1.3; 9.09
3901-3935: 2.9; 8.13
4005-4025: -4.6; 14.1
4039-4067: -1.7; 13.1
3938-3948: 2.2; 7.52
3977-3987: -0.7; 11.3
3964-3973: 4.4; 5.19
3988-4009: -4.0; 13.1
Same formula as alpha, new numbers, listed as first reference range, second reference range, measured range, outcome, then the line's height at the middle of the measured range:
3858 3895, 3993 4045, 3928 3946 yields 8.38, 10.3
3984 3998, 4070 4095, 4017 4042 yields -1.78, 13.1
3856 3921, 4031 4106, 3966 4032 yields -2.72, 11.4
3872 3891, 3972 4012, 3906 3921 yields -1.86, 8.91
